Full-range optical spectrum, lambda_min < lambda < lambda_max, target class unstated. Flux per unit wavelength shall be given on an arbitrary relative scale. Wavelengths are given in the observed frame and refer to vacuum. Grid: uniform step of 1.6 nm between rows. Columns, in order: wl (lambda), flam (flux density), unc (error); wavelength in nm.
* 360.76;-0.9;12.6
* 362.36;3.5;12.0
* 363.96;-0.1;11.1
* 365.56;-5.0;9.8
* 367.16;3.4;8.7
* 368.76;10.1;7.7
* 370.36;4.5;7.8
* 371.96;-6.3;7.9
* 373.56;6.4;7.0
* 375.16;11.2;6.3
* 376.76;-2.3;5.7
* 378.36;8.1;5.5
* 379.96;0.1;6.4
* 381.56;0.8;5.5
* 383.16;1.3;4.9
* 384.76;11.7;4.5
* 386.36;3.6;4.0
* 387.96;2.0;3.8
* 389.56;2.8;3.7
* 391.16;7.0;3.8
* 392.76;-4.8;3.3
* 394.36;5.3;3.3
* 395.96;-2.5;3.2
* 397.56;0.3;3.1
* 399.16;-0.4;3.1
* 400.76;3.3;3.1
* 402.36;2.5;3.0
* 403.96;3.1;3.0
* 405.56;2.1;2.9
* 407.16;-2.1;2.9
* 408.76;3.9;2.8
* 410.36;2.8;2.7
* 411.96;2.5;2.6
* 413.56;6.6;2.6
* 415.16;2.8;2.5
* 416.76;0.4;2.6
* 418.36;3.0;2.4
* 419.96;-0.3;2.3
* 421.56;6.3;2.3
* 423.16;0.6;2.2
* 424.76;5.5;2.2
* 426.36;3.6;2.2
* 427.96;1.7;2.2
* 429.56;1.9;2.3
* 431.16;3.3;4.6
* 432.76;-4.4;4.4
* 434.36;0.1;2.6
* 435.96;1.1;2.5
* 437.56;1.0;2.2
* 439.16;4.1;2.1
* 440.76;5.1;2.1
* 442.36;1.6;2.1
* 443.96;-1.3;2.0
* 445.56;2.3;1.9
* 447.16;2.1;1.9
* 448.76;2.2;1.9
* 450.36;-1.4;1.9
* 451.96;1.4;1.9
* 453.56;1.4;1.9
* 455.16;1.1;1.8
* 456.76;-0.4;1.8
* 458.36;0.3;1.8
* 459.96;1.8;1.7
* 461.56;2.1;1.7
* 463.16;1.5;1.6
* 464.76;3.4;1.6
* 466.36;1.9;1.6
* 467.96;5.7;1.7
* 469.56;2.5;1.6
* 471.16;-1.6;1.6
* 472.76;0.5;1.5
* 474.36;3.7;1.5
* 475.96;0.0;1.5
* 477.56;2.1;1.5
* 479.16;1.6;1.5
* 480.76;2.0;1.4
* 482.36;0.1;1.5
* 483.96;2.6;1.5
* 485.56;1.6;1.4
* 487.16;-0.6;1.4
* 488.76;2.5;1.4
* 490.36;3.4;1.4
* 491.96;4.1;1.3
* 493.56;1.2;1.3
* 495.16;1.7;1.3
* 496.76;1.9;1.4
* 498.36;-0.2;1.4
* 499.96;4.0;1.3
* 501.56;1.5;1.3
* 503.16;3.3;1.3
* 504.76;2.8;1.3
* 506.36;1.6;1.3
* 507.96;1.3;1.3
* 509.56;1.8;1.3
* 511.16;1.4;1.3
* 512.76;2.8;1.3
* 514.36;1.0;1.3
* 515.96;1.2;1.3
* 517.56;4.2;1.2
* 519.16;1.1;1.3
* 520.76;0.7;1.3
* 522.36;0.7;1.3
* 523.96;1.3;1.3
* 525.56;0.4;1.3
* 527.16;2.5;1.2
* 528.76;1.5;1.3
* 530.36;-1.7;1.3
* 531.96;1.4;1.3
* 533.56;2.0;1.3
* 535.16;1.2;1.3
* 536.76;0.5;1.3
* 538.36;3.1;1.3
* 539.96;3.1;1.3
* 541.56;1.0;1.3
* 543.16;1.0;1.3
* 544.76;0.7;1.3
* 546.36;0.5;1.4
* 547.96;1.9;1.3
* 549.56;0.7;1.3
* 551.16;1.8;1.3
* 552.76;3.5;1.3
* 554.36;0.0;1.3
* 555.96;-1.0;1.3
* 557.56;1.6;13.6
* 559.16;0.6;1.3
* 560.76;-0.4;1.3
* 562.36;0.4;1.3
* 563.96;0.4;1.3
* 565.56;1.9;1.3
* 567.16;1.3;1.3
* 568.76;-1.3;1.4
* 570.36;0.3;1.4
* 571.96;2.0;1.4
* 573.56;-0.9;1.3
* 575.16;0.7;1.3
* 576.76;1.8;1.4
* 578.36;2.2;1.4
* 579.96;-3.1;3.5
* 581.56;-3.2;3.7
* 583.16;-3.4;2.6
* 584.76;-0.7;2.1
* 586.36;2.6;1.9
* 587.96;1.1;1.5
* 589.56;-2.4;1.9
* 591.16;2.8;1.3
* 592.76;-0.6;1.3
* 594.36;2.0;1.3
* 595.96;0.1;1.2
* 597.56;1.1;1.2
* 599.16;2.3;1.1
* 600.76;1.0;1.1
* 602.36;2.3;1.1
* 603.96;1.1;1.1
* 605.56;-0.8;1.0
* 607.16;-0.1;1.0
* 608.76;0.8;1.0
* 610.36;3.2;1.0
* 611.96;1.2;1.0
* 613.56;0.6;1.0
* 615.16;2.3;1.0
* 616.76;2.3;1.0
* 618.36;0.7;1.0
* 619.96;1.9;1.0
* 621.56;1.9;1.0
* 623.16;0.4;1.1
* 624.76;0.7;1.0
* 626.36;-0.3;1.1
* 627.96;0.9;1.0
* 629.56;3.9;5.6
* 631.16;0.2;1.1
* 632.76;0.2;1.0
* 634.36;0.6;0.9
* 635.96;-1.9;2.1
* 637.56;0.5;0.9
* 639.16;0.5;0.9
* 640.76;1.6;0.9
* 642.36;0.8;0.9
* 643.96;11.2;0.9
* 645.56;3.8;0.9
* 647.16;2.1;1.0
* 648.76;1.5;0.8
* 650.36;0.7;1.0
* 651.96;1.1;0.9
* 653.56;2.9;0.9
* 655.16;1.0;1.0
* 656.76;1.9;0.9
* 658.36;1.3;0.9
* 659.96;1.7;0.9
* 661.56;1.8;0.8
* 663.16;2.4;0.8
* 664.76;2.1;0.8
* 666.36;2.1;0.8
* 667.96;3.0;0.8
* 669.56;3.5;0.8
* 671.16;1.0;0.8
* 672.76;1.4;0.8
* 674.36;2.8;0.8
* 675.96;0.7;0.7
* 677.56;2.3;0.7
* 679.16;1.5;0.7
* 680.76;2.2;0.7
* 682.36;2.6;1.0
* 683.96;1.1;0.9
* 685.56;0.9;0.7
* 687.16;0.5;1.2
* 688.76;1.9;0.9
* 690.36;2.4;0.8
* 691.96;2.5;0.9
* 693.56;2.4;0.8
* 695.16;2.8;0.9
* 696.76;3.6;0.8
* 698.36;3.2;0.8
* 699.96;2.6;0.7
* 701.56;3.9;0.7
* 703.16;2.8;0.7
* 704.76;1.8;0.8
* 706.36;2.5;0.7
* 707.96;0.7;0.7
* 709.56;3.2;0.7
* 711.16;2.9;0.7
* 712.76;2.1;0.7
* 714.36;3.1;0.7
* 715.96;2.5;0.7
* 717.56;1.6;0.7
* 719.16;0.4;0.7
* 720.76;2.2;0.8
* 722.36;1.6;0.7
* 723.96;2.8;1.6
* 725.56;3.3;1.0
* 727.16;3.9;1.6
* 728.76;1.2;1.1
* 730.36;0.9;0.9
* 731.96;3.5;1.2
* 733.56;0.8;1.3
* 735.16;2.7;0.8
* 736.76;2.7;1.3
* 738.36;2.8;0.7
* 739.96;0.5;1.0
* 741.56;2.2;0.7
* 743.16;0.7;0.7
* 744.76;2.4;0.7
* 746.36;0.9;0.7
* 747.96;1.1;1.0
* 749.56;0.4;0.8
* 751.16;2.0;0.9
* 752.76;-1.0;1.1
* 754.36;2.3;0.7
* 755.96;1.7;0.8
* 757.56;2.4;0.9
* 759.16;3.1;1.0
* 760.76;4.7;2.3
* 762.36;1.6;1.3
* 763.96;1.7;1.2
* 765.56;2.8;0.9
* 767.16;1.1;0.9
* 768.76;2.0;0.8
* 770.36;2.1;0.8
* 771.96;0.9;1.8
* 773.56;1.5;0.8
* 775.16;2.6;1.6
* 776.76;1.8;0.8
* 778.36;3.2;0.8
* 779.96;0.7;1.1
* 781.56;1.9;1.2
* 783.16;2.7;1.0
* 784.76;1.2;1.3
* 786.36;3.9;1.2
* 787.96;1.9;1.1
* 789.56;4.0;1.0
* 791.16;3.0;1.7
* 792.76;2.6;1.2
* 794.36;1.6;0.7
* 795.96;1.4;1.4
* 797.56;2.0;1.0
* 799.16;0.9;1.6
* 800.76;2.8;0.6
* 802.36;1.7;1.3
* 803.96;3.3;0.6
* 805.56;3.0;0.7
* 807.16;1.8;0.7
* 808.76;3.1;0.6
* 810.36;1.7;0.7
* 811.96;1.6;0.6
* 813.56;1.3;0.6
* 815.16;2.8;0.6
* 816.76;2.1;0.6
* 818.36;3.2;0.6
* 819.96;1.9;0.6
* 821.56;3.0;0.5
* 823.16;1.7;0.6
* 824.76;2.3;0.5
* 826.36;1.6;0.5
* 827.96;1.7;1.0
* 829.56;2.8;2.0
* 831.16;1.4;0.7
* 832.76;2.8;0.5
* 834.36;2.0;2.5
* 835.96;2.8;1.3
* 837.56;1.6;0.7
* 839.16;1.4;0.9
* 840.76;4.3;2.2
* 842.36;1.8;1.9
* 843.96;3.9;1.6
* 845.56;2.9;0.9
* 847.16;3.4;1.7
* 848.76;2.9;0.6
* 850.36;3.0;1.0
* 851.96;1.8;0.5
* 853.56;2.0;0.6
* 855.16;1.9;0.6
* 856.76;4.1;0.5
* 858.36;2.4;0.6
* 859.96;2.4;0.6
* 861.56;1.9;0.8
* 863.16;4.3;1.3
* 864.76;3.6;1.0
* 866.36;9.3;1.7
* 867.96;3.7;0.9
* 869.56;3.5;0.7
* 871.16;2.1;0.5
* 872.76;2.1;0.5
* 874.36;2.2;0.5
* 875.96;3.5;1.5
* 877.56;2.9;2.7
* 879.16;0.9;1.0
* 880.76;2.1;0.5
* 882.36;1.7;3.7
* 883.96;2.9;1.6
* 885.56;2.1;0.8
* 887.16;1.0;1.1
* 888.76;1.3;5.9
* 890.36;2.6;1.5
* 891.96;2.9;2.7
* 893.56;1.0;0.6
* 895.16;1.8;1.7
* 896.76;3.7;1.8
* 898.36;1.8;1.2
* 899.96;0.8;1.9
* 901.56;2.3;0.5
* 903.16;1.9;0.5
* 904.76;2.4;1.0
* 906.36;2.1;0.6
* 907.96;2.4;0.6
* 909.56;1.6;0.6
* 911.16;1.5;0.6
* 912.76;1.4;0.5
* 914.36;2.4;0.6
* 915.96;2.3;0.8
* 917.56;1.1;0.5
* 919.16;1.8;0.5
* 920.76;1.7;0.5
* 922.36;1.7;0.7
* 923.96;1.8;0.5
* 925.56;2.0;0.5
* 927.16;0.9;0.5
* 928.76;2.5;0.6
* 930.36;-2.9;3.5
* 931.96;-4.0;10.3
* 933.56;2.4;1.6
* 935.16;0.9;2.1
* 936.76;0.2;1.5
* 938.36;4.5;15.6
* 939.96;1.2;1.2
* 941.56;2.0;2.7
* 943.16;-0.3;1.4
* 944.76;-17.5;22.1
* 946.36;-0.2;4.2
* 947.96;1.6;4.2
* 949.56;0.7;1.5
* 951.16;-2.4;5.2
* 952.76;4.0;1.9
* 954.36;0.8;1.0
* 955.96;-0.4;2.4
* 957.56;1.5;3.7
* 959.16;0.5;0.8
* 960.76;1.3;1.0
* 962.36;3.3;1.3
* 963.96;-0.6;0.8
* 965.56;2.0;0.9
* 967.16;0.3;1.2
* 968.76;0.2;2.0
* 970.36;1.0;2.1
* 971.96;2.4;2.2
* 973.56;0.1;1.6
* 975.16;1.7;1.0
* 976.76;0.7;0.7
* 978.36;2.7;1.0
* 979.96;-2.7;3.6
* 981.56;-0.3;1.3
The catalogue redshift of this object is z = 0.728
